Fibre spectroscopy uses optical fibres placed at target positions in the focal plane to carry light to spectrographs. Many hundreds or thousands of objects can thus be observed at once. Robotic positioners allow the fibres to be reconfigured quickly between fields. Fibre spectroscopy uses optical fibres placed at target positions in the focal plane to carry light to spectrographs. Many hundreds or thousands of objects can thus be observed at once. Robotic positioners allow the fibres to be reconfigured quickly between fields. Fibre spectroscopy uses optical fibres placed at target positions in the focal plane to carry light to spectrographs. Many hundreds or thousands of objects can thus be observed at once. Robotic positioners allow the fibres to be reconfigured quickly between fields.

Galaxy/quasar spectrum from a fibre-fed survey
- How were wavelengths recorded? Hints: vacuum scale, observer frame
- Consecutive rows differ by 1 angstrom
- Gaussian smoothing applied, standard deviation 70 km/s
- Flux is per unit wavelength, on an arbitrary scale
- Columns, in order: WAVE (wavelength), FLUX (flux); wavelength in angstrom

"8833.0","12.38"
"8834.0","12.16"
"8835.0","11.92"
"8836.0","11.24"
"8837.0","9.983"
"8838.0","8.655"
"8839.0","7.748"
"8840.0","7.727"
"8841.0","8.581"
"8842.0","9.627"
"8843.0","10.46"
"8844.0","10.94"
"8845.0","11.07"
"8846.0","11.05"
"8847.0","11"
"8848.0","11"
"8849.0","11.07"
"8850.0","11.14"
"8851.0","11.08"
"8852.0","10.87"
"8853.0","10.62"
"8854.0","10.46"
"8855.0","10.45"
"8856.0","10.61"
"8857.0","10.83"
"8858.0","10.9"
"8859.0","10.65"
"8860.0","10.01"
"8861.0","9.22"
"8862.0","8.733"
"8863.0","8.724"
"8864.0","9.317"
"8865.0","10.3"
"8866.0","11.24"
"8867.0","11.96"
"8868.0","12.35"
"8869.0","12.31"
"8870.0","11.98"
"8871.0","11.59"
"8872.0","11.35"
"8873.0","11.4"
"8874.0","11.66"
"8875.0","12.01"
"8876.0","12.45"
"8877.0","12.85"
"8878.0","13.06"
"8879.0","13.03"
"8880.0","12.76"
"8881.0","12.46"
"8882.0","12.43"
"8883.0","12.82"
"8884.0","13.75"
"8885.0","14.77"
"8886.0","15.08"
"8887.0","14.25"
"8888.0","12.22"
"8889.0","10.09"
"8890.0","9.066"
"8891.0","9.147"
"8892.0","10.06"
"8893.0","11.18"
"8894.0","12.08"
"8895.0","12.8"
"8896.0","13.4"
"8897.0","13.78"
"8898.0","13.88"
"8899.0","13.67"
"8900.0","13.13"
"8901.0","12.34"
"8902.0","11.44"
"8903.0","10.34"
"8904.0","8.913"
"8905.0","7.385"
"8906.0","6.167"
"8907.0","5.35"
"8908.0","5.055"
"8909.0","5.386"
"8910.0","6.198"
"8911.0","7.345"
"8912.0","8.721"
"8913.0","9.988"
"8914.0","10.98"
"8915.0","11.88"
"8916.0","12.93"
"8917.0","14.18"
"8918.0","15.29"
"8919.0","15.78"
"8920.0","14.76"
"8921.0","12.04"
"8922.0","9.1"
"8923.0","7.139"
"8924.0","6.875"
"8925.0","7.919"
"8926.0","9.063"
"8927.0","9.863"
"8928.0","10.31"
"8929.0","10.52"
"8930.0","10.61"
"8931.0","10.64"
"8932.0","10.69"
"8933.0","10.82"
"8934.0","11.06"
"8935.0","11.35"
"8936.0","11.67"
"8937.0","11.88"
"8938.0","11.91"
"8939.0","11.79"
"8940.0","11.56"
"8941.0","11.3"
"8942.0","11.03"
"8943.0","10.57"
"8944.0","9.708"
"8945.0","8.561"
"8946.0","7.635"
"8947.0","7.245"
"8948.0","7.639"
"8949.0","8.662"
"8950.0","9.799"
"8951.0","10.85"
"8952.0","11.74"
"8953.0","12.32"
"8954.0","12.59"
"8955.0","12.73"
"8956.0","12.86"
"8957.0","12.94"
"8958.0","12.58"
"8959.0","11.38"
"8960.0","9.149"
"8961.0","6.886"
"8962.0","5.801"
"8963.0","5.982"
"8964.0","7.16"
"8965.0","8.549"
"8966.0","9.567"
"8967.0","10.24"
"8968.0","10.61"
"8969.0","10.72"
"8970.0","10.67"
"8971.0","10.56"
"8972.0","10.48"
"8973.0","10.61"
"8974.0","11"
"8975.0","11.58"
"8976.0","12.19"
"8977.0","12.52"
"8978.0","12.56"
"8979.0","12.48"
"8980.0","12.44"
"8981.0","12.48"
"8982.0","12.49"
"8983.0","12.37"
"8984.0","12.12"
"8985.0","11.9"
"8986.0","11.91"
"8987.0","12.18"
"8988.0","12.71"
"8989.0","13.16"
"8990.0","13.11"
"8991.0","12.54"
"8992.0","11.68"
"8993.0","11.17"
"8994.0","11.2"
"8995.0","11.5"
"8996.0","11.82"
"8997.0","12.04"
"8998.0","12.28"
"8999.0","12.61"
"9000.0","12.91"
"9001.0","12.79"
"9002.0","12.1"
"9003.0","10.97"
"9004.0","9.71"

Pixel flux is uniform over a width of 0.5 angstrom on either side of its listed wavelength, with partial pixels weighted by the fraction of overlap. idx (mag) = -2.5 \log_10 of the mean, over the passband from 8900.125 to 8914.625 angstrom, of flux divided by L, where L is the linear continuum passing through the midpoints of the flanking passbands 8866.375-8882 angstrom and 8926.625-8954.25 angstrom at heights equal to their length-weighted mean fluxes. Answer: 0.33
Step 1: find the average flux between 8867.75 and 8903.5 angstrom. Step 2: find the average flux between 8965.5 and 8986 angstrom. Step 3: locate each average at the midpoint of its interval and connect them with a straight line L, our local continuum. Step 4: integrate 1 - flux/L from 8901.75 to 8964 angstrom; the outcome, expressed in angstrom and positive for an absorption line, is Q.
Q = 9.55 angstrom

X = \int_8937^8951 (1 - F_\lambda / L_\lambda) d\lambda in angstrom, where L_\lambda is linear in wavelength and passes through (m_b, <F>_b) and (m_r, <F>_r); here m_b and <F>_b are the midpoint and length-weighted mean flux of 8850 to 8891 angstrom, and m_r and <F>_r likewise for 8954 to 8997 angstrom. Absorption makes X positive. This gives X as 1.7 angstrom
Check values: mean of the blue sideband 11.5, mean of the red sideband 11.2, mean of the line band 9.91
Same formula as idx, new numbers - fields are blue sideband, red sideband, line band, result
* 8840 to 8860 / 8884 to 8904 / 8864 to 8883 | -0.05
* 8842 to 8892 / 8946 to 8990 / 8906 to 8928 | 0.14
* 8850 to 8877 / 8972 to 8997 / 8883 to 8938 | 0.05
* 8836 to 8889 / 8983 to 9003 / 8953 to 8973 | 0.18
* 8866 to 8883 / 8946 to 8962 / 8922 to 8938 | 0.09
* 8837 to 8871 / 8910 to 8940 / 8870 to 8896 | -0.15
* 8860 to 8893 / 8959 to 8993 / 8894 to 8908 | 0.07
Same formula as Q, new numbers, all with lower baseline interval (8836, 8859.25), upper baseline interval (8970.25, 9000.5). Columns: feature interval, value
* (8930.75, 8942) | 0.07 angstrom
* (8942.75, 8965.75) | 3.80 angstrom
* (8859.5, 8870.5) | -0.04 angstrom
